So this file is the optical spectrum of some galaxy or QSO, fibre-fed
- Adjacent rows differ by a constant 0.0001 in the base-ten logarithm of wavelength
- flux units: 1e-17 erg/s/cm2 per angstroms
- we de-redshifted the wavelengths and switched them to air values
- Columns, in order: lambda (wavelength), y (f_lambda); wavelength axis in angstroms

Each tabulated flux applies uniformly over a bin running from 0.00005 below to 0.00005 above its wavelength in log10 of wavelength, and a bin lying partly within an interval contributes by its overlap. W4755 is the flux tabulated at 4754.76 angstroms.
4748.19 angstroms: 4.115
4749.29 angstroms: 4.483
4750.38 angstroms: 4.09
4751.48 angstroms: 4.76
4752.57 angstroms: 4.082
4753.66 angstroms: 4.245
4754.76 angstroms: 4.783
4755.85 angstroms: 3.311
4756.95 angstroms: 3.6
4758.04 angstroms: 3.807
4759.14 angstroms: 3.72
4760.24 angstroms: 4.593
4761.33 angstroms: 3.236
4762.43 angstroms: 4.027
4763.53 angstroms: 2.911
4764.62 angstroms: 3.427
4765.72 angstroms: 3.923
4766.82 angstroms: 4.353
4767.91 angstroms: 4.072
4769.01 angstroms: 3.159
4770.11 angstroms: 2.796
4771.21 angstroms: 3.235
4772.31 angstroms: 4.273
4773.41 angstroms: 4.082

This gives 4.783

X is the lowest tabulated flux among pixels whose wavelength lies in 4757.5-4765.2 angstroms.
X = 2.911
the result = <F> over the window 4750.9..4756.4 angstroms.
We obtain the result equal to 4.24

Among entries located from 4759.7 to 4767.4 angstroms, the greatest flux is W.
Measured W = 4.593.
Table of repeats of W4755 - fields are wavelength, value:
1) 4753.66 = 4.245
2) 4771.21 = 3.235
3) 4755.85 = 3.311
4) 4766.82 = 4.353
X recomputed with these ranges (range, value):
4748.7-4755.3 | 4.082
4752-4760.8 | 3.311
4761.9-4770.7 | 2.796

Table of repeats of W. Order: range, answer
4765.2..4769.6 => 4.353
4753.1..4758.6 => 4.783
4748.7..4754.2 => 4.76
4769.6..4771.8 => 3.235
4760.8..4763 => 4.027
